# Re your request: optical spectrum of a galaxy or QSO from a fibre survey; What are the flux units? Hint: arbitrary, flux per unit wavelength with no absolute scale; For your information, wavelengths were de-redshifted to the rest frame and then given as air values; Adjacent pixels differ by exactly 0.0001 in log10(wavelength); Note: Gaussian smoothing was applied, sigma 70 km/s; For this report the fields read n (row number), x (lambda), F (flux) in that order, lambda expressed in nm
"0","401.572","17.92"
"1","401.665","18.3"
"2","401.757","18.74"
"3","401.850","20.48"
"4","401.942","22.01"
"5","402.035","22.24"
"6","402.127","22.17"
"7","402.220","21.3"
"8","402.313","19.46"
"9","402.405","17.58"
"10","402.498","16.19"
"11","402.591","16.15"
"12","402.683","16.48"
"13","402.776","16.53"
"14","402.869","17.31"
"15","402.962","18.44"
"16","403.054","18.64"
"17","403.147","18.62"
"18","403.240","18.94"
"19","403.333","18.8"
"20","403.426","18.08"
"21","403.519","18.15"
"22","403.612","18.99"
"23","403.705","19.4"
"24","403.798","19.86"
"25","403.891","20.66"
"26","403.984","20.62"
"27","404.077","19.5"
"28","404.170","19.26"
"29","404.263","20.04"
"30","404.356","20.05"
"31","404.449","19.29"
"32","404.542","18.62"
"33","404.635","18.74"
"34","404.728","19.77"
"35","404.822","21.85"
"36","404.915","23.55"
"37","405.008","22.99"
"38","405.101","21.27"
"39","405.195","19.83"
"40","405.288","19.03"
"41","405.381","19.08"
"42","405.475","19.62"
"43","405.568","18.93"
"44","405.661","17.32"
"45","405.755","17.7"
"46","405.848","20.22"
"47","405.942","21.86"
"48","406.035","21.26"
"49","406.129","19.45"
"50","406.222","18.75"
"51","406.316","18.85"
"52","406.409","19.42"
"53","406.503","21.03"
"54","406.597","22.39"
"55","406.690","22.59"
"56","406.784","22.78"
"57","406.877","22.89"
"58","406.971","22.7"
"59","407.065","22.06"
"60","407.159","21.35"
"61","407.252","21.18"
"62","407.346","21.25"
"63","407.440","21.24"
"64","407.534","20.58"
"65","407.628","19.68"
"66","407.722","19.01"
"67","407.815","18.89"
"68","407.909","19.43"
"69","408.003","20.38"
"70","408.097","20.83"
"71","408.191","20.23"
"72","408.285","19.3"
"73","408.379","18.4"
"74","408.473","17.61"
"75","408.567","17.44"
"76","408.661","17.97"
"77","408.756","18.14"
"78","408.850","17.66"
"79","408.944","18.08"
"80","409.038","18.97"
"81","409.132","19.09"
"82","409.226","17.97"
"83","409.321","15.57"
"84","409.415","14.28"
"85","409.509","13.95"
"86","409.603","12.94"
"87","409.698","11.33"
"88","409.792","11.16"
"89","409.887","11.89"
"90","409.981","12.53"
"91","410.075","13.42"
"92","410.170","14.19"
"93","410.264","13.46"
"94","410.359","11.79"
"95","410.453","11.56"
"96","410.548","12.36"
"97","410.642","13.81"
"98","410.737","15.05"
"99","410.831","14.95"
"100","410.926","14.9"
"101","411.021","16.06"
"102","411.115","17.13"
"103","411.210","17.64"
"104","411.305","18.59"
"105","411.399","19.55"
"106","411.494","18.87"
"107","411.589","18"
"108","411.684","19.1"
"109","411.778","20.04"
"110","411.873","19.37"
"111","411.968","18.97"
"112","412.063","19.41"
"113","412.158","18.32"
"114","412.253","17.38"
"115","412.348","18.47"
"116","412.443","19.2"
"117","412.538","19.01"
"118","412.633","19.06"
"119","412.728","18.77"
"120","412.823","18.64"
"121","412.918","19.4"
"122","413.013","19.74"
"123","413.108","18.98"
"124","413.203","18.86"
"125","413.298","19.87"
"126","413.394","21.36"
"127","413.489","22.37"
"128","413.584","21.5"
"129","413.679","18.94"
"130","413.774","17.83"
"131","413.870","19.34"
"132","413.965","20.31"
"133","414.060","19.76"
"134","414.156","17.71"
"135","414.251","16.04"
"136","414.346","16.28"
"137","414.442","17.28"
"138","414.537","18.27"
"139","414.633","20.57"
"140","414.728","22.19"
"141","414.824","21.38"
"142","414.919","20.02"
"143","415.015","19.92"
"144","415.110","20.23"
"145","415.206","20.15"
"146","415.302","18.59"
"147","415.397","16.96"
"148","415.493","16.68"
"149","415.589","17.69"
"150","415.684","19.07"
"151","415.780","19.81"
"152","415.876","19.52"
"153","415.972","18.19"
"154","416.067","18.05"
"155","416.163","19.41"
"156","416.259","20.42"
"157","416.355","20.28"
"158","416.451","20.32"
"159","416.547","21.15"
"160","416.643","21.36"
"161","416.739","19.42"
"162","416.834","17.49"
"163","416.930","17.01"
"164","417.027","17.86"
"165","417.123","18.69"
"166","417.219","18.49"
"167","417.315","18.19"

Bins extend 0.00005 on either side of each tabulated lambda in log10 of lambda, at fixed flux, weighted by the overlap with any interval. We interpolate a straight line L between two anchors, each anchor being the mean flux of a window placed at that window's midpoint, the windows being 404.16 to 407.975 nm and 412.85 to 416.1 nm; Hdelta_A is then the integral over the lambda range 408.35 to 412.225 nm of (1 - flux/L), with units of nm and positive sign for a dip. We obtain 0.72 nm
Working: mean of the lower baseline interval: 20.4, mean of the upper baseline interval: 19.2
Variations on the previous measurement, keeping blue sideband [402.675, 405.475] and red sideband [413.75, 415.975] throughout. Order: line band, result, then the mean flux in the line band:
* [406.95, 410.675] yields 0.42 nm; 17.1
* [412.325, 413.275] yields 0.00 nm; 19.1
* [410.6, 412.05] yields 0.12 nm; 17.5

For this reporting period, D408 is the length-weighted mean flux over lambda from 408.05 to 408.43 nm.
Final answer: 19.7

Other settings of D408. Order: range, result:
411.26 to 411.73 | 18.8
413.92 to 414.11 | 20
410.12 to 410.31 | 13.8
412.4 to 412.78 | 19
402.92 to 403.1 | 18.6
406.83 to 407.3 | 22.1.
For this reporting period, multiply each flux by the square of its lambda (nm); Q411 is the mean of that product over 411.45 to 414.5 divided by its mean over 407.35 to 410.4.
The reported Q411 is 1.2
